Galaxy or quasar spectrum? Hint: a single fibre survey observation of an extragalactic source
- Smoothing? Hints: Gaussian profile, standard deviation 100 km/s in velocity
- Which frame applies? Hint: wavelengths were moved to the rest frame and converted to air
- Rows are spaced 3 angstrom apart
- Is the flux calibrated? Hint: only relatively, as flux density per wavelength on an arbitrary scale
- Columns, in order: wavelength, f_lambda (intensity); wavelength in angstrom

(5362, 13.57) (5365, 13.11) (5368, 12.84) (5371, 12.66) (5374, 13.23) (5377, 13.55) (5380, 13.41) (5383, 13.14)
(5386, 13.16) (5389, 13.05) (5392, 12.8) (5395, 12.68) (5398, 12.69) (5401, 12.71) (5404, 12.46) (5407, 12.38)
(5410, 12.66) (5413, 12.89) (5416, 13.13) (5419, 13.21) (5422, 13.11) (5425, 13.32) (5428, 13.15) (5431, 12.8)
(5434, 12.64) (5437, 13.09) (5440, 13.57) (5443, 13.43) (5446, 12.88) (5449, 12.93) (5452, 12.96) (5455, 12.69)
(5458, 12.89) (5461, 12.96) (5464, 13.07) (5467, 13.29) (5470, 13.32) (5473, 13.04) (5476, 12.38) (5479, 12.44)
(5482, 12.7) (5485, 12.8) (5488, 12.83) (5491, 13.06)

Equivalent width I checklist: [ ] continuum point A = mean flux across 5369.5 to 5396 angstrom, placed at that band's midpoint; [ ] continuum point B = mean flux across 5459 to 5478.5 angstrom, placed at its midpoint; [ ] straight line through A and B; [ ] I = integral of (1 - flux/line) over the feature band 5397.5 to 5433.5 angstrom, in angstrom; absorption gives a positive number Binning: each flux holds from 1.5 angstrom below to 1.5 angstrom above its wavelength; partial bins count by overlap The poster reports 0.5 angstrom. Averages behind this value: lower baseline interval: 13.1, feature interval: 12.9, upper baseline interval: 13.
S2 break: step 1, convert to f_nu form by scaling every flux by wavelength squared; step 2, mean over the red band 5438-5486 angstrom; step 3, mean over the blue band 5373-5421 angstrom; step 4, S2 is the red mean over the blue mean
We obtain 1.0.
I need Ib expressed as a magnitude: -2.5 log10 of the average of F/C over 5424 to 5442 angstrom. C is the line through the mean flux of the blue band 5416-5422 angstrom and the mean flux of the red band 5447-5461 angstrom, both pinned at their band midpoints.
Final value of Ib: 0.00 mag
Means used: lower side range 13.2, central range 13.1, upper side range 12.9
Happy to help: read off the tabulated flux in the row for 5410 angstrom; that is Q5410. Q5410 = 12.66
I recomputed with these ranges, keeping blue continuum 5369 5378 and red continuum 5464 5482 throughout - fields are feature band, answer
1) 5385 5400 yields 0.2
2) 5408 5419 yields 0.1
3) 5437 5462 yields -0.2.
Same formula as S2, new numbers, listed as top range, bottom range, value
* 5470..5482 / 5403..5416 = 1.03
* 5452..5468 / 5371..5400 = 1.02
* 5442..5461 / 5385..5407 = 1.04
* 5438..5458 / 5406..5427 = 1.02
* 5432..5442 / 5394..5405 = 1.05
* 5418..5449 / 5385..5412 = 1.04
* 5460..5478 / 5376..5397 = 1.02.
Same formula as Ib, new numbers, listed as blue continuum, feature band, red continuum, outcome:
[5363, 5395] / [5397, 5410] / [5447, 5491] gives 0.039 mag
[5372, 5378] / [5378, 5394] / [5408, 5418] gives 0.007 mag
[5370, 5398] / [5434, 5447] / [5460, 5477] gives -0.012 mag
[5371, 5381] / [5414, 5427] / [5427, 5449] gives -0.004 mag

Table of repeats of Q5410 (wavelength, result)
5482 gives 12.7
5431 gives 12.8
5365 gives 13.11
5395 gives 12.68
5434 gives 12.64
